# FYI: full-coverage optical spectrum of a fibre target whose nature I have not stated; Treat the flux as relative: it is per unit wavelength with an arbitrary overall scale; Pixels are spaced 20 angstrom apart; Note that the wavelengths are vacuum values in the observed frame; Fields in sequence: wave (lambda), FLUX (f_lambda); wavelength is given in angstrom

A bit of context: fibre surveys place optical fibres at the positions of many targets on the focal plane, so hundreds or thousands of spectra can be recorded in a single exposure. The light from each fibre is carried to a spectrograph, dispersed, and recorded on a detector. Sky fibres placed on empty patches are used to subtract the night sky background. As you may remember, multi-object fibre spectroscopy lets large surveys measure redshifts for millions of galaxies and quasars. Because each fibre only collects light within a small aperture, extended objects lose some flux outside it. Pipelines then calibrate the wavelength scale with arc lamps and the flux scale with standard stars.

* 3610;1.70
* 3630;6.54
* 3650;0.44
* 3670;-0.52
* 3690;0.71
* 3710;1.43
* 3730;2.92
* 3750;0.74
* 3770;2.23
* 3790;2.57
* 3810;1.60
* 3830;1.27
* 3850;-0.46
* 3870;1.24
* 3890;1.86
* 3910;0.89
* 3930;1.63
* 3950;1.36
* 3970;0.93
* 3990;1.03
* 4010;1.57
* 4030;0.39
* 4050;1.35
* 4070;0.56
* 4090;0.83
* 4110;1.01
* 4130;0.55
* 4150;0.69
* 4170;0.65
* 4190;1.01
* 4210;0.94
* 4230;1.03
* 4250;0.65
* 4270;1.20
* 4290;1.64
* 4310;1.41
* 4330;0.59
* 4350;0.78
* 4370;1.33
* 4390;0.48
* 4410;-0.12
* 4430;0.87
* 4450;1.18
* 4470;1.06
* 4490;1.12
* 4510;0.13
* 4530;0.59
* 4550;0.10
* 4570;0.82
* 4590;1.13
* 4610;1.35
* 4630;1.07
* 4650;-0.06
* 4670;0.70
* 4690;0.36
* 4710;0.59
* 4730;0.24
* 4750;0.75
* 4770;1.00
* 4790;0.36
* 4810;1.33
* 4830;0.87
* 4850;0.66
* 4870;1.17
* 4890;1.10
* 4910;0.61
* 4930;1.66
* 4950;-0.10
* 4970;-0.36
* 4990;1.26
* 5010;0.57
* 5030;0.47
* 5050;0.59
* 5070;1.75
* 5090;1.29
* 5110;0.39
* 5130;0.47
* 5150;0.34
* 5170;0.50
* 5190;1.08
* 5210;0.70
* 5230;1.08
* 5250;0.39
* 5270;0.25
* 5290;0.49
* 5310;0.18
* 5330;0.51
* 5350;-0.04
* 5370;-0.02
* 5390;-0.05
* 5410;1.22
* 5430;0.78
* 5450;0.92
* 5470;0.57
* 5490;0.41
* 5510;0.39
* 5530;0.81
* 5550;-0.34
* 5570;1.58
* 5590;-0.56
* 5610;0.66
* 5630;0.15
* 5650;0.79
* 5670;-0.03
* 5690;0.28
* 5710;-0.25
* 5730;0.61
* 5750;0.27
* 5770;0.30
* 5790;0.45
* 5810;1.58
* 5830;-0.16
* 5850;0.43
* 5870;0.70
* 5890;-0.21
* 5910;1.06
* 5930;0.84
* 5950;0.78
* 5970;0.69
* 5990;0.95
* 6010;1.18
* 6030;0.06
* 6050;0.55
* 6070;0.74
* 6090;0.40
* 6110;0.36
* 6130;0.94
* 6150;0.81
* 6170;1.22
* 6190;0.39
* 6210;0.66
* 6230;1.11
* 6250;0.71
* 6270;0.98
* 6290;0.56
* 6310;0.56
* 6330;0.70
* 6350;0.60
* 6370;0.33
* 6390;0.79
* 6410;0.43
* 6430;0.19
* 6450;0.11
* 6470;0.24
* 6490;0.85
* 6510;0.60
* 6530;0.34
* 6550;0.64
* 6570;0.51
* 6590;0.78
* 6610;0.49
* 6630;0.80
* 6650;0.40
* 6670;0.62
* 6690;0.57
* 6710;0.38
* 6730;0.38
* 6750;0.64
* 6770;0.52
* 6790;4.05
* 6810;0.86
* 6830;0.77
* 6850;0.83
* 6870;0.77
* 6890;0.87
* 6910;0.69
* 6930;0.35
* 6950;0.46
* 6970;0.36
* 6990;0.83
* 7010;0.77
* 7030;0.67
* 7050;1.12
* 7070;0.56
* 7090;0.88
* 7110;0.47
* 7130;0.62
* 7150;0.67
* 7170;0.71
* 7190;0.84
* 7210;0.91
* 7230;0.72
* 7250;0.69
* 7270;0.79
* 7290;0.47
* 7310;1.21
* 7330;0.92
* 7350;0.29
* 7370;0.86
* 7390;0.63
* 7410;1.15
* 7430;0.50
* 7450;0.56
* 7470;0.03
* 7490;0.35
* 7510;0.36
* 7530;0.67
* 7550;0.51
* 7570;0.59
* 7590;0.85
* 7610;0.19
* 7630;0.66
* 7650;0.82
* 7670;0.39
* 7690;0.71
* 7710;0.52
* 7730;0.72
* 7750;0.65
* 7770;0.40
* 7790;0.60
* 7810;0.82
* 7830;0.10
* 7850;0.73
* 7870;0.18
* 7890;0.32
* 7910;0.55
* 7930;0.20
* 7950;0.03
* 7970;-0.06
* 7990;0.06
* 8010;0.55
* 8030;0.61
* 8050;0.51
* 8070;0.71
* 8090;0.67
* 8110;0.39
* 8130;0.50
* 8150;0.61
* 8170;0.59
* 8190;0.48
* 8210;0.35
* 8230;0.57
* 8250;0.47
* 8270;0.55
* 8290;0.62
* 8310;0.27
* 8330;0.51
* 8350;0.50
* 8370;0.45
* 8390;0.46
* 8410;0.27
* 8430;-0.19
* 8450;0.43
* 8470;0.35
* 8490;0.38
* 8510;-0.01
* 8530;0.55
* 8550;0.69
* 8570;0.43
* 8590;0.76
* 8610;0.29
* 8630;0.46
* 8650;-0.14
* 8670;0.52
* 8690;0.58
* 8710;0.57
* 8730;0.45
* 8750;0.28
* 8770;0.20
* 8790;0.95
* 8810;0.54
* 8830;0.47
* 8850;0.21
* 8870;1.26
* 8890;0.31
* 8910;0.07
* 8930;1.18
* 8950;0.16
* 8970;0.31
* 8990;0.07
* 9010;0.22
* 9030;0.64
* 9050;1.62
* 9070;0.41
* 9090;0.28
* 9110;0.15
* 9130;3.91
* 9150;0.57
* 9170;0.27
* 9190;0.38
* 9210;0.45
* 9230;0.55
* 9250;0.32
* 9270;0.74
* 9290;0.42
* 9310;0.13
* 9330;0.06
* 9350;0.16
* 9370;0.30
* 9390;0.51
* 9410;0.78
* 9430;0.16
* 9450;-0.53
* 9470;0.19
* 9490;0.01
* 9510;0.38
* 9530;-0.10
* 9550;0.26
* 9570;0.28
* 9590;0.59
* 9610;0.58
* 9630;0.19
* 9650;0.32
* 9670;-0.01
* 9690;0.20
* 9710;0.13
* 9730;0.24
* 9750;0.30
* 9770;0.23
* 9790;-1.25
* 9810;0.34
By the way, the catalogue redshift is 0.823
